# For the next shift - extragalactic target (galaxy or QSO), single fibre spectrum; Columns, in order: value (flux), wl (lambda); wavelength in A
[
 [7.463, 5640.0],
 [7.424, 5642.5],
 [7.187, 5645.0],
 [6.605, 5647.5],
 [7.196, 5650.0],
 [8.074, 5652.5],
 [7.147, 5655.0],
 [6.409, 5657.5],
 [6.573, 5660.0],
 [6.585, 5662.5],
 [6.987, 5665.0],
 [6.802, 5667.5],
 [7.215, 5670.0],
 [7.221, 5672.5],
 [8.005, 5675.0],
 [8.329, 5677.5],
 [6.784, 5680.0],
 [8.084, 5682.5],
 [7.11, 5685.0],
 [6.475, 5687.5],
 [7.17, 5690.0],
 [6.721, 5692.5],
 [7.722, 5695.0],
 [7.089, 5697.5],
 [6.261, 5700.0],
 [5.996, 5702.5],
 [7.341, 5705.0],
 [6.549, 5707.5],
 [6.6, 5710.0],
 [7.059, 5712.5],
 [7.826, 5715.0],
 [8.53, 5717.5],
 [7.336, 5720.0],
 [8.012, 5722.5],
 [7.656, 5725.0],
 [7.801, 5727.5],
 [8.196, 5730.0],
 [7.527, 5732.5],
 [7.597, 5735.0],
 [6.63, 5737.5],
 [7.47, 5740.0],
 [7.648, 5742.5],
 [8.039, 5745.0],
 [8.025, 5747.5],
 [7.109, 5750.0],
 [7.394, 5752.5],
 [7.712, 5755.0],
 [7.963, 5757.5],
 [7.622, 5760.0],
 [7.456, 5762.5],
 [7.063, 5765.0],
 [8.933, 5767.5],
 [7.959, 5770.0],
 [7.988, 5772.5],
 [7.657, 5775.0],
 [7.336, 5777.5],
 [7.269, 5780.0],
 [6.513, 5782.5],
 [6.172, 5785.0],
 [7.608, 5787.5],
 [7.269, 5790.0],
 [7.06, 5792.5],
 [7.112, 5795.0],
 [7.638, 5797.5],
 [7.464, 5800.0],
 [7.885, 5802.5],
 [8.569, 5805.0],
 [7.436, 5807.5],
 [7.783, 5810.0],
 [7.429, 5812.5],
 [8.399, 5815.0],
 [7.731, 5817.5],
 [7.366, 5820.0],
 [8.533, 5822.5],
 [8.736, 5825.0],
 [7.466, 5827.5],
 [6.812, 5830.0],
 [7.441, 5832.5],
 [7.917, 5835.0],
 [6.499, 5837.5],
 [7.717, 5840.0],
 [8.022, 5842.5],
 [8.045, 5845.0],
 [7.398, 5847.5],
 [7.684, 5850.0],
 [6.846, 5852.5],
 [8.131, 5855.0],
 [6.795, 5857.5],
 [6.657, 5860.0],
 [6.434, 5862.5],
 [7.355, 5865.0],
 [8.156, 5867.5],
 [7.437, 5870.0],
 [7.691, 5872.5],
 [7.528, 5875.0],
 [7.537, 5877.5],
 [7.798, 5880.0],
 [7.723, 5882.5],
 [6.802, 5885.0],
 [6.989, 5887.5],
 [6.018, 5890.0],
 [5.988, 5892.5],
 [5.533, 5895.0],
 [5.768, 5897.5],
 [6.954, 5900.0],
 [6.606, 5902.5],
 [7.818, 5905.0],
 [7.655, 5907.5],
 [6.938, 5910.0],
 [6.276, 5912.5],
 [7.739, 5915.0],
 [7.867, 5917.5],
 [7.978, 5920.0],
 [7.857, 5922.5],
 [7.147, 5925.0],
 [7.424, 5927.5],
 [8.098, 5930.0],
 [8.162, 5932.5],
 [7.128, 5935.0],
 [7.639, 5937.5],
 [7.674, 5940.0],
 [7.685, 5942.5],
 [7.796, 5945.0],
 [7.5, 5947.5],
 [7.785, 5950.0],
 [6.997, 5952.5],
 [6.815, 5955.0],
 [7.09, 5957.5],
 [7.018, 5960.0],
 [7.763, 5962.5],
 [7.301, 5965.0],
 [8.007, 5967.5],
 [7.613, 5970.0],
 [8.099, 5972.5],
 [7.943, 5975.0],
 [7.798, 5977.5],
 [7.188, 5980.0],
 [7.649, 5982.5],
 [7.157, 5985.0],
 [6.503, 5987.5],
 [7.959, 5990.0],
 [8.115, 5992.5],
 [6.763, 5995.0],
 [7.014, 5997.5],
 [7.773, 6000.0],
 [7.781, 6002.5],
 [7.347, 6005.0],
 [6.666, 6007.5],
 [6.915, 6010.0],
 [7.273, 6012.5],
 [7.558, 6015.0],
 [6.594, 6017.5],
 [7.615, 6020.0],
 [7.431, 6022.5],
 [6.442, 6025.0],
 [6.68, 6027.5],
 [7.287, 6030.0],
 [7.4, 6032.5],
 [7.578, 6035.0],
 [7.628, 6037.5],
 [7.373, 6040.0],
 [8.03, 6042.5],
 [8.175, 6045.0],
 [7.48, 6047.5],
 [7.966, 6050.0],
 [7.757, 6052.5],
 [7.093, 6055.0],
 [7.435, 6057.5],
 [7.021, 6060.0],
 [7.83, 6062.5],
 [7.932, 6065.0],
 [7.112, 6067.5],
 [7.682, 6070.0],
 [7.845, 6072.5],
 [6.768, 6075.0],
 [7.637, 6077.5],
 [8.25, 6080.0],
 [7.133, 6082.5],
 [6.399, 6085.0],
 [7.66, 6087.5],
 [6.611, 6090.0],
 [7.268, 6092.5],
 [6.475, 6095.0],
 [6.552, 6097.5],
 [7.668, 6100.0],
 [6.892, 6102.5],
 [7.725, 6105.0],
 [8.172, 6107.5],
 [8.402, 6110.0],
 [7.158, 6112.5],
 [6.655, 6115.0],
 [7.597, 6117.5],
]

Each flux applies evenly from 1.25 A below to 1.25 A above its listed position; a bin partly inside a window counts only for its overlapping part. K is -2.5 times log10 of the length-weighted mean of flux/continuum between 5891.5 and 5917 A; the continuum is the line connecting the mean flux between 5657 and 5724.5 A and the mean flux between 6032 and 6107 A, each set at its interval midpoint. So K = 0.08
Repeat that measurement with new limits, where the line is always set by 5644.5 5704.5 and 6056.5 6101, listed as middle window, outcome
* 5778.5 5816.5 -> -0.04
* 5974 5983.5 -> -0.06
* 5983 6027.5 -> 0.00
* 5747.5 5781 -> -0.08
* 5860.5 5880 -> -0.04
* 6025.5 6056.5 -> -0.04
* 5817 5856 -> -0.07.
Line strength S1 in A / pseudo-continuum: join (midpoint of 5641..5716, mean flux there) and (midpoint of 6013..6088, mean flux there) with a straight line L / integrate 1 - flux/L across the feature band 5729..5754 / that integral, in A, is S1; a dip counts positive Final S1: -1.5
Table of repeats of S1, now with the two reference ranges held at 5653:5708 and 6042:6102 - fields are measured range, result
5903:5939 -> -1.35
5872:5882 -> -0.58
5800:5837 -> -3.17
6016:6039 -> 0.51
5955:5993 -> -1.07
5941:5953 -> -0.51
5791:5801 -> -0.23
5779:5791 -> 0.31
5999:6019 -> 0.28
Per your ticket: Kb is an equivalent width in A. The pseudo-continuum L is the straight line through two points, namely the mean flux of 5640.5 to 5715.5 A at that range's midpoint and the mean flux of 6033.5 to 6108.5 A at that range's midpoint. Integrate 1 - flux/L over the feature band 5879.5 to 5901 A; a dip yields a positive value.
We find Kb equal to 2.1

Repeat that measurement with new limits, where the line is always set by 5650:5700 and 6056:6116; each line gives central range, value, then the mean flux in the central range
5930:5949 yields -1.1 A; 7.69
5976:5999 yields -0.2 A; 7.36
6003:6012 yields 0.3 A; 7.07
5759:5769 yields -0.8 A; 7.78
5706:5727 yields -0.8 A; 7.46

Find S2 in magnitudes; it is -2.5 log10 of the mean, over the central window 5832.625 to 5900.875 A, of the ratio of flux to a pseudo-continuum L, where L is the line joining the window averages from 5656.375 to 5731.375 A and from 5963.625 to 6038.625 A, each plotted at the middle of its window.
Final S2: 0.02 mag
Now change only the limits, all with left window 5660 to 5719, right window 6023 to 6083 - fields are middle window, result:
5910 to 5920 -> 0.00 mag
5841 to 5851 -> -0.07 mag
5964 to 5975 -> -0.05 mag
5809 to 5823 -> -0.08 mag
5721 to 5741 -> -0.06 mag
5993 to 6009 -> 0.03 mag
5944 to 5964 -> 0.01 mag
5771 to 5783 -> -0.03 mag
